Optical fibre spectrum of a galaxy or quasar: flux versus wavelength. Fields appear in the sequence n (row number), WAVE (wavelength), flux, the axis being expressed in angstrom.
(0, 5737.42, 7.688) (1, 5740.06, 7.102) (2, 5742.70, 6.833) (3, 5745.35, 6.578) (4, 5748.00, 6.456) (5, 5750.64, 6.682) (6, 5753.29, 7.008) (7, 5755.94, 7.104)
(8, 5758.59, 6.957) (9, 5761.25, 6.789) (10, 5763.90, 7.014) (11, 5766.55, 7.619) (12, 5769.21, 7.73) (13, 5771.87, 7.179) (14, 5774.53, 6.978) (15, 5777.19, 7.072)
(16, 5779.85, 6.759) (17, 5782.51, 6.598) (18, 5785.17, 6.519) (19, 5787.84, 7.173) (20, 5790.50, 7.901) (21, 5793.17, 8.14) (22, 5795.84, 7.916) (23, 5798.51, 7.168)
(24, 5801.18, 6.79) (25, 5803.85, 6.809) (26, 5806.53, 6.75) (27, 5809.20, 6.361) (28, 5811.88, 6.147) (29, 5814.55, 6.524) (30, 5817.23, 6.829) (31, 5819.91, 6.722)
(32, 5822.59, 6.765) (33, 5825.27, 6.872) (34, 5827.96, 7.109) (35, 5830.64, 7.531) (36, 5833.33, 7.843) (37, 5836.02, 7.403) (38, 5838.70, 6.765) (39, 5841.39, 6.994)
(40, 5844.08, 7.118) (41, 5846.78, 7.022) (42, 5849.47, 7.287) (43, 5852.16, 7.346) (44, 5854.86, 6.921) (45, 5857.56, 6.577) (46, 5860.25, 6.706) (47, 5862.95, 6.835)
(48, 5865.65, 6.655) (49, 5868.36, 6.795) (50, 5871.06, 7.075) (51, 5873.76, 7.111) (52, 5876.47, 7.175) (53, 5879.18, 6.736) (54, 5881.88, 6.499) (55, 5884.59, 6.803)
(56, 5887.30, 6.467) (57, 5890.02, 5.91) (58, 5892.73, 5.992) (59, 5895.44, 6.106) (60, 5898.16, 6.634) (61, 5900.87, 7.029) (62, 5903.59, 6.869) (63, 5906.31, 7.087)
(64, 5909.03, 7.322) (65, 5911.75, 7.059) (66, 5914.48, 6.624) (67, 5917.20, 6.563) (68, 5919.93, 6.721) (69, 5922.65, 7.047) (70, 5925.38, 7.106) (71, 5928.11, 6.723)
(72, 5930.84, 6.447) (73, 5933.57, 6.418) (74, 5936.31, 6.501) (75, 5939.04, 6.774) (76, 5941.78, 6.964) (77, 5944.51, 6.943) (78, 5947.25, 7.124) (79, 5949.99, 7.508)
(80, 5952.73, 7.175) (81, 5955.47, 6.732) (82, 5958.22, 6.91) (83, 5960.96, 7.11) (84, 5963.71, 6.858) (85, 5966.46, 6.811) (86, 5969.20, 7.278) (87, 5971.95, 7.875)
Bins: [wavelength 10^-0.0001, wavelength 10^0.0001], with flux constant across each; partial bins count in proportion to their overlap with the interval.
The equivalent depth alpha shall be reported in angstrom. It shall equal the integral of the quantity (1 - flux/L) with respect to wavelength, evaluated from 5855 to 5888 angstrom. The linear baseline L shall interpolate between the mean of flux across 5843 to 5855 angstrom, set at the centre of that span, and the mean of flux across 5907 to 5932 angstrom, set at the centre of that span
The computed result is 1.23 angstrom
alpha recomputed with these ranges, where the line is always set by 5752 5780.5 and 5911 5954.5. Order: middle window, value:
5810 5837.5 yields 0.2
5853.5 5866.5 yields 0.4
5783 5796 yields -0.7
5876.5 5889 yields 0.5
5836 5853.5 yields -0.3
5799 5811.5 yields 0.7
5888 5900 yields 1.2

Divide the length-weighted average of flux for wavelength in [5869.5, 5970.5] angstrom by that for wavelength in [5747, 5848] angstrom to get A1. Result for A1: 1.0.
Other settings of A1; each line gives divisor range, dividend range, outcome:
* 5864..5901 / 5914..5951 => 1.03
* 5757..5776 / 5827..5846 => 1.01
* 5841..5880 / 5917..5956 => 0.99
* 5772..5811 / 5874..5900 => 0.92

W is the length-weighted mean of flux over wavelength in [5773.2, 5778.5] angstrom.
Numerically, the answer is 7.02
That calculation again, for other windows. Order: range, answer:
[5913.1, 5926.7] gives 6.81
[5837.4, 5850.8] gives 7.04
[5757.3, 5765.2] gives 6.92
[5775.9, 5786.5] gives 6.74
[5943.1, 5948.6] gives 7.04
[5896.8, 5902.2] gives 6.84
